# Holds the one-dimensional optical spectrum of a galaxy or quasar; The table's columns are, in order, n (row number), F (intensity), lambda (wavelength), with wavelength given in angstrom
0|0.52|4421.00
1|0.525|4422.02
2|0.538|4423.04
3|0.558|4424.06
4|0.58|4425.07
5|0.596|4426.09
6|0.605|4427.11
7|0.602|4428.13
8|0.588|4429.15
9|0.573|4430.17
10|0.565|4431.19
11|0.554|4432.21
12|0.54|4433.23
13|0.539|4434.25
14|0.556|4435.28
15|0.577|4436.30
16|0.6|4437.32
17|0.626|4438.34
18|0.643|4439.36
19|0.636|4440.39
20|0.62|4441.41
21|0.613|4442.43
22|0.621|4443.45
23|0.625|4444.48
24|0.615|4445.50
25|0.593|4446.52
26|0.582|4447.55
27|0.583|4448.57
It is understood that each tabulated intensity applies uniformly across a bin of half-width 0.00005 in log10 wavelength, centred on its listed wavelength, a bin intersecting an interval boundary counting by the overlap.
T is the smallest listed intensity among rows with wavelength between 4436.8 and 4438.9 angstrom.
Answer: 0.6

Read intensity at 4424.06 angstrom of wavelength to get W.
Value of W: 0.558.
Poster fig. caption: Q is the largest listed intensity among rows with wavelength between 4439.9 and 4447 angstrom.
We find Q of 0.636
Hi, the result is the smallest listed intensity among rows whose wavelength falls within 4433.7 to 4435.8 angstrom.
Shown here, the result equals 0.539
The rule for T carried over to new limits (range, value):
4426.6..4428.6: 0.602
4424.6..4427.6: 0.58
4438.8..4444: 0.613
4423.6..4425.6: 0.558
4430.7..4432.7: 0.554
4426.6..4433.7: 0.54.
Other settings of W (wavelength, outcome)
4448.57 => 0.583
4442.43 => 0.613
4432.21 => 0.554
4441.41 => 0.62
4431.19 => 0.565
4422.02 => 0.525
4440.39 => 0.636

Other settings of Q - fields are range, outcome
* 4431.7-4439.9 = 0.643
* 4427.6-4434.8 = 0.602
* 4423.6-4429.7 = 0.605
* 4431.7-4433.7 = 0.554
